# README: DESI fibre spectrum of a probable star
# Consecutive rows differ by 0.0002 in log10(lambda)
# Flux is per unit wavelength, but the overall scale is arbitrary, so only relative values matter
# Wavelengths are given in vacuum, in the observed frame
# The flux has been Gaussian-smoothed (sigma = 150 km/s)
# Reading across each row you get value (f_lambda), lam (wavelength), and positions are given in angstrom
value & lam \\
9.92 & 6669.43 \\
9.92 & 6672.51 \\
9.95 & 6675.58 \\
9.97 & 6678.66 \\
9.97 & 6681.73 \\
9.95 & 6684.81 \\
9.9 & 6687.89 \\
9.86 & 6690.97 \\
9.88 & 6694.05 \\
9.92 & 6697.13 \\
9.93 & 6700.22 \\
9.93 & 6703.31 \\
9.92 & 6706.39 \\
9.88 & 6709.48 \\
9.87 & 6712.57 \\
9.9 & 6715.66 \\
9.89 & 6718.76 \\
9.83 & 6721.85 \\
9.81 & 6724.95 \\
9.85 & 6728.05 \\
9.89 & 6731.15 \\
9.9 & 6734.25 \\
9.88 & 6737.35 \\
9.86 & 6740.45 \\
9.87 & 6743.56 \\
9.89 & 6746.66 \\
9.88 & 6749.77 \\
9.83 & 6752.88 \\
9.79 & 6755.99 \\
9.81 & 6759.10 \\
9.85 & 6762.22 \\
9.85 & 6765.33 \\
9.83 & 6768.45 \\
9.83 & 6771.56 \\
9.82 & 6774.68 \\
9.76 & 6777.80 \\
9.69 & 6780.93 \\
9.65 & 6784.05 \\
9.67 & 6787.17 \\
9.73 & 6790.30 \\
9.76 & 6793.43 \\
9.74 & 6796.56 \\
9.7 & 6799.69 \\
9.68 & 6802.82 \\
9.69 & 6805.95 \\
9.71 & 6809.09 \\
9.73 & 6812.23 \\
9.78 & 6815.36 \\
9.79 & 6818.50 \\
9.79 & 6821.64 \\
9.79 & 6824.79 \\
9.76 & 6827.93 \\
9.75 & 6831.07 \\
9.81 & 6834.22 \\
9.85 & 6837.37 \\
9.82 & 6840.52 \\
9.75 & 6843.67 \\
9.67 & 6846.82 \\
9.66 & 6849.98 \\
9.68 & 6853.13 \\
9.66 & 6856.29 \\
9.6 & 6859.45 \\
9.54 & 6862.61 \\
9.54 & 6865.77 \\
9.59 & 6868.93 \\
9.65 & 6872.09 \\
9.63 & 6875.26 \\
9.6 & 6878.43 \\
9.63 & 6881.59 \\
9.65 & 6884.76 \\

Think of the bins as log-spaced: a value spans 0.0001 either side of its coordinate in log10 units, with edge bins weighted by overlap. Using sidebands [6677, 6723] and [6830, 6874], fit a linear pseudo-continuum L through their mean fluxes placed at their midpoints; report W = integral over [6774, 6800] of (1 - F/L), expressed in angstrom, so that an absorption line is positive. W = 0.1 angstrom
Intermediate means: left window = 9.91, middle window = 9.72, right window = 9.68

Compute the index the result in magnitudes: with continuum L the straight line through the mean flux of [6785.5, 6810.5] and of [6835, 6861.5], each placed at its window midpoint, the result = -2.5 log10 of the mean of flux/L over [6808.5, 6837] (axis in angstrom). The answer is -0.01 mag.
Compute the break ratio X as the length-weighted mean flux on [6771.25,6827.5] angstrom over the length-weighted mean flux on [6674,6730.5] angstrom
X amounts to 1.0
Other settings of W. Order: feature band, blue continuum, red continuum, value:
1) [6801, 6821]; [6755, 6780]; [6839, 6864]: 0.0 angstrom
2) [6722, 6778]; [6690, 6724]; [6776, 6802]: -0.3 angstrom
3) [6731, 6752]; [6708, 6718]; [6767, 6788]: -0.1 angstrom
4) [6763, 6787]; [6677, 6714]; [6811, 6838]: 0.2 angstrom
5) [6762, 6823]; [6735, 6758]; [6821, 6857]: 0.3 angstrom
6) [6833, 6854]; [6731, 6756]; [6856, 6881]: -0.2 angstrom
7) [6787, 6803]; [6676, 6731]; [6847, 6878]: 0.0 angstrom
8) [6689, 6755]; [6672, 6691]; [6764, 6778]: 0.1 angstrom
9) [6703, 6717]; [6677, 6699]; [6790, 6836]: 0.0 angstrom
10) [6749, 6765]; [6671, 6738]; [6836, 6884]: 0.0 angstrom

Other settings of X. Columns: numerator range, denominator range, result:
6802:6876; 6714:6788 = 0.99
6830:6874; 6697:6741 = 0.98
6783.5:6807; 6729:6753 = 0.98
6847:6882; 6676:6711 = 0.97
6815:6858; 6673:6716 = 0.98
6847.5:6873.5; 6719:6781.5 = 0.98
